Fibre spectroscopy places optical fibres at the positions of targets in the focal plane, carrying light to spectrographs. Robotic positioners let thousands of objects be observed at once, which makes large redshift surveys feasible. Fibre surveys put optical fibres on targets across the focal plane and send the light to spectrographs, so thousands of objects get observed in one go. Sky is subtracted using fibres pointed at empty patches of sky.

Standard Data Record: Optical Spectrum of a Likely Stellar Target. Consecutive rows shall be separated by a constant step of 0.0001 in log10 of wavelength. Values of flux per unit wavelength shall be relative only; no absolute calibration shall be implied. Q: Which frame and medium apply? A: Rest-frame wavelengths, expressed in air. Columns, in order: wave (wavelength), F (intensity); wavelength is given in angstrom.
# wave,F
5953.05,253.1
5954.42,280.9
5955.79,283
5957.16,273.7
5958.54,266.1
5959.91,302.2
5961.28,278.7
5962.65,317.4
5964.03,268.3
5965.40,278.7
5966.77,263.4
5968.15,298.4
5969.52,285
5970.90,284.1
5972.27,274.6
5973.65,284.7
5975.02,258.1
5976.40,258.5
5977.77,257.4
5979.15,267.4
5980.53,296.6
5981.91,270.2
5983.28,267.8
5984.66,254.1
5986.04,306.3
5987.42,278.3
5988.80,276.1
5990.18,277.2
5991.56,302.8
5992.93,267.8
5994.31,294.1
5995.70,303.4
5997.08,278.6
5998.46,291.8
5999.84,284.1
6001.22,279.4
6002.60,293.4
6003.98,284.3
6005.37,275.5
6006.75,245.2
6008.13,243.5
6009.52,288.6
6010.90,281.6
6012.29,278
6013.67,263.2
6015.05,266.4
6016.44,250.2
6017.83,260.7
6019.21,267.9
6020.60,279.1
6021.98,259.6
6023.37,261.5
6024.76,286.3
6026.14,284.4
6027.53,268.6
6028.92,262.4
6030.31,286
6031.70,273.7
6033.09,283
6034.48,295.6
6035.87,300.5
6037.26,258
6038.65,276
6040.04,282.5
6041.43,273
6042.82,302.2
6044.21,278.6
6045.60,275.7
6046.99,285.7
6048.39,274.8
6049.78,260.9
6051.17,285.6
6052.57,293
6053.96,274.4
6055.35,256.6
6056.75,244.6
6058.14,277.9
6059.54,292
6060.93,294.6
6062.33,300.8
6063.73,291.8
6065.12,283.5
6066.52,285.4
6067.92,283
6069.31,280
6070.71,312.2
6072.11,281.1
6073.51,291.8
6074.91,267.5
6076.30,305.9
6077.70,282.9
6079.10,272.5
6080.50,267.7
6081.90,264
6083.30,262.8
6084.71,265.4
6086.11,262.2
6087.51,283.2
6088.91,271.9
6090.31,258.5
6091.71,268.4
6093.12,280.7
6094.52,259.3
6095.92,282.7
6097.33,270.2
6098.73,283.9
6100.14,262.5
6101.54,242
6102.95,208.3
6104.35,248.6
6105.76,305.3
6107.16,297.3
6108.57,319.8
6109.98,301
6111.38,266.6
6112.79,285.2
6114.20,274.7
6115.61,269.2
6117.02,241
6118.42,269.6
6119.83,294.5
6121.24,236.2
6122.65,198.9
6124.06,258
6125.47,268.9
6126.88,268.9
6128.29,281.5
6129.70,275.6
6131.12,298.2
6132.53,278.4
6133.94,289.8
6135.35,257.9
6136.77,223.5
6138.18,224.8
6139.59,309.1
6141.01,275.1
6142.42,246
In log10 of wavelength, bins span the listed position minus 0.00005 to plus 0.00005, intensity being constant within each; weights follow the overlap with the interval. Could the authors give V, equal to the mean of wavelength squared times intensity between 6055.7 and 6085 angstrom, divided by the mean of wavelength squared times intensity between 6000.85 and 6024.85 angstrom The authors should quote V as 1.06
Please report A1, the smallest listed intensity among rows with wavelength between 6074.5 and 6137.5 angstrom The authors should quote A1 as 198.9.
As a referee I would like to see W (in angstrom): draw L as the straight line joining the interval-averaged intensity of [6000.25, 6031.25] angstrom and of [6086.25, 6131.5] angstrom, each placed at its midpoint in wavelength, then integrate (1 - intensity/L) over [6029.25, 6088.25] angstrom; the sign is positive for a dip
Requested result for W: -2.1 angstrom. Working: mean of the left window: 271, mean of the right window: 269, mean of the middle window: 280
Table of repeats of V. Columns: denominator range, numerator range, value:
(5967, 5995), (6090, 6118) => 1.02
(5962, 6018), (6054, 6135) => 1.02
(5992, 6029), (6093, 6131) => 1.01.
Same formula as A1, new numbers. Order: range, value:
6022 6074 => 244.6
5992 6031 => 243.5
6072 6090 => 262.2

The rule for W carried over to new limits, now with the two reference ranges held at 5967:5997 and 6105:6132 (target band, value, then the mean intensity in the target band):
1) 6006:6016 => 0.42 angstrom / 266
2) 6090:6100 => 0.11 angstrom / 272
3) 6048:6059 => 0.21 angstrom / 271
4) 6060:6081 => -0.85 angstrom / 287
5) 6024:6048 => -0.31 angstrom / 281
